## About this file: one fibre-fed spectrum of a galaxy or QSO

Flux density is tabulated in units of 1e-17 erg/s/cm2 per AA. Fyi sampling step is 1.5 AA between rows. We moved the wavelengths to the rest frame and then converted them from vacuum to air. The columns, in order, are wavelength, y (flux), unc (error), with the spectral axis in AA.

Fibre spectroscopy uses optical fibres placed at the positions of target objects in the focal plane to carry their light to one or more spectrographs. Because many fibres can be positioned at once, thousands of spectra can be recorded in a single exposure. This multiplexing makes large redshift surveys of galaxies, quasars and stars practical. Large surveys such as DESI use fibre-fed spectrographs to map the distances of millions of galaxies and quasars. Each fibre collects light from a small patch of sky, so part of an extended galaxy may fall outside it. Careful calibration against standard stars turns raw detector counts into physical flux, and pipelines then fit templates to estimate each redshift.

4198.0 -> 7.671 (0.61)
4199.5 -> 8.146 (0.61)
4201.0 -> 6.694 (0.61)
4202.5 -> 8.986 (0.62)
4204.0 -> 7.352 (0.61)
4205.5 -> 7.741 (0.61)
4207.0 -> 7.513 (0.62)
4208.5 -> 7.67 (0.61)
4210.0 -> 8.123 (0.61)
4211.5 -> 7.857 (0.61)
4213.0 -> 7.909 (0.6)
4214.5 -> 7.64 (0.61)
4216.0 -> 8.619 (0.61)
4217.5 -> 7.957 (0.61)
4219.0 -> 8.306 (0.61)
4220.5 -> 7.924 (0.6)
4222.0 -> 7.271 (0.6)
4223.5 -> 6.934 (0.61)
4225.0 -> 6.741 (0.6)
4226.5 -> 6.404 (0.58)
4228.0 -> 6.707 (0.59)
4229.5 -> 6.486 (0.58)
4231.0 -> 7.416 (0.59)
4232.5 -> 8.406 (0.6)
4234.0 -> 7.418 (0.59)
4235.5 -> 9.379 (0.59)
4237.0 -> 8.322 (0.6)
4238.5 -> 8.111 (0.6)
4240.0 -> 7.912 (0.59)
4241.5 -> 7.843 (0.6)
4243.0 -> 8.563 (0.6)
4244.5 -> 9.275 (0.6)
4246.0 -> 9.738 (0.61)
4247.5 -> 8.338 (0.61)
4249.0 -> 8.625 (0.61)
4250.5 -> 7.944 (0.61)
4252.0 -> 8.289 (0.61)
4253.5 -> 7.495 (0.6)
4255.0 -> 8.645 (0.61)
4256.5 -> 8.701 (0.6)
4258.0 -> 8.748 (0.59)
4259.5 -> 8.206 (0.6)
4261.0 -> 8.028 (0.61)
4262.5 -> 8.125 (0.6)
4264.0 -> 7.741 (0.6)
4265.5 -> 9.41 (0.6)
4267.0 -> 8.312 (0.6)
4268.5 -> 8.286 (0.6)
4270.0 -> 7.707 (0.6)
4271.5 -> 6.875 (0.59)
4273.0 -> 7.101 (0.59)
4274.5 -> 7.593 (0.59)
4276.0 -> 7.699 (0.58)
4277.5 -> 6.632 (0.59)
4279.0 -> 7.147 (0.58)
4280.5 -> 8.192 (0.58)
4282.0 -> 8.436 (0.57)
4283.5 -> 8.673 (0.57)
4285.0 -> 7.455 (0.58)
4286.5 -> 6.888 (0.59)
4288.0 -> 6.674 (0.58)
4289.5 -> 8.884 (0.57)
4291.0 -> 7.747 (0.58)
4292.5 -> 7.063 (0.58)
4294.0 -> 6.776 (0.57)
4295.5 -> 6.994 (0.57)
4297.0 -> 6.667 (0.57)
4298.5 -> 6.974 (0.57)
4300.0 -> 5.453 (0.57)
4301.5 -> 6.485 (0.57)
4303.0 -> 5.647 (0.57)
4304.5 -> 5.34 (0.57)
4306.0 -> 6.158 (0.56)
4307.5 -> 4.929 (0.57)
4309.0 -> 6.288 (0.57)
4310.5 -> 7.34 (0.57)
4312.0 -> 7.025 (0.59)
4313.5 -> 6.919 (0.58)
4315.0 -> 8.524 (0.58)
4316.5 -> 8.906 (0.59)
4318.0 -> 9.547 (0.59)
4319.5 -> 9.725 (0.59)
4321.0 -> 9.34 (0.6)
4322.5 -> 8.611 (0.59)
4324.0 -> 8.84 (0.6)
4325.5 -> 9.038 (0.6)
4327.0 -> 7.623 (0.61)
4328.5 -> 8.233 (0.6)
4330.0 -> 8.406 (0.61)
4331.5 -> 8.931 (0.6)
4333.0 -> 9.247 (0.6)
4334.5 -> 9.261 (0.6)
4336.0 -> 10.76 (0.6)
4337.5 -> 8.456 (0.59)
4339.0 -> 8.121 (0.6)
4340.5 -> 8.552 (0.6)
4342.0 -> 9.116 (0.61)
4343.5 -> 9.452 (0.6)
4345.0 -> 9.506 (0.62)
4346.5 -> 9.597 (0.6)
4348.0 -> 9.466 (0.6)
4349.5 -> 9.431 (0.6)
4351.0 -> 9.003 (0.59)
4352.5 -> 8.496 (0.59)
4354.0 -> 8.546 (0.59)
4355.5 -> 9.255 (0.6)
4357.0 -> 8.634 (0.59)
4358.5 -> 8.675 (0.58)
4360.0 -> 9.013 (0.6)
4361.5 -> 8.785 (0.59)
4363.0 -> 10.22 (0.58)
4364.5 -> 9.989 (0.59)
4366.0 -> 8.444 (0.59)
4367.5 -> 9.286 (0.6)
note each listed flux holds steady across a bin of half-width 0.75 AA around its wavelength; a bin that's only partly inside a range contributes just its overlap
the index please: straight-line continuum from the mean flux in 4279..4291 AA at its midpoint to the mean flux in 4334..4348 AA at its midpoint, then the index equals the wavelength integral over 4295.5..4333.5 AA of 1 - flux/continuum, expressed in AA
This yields 4.4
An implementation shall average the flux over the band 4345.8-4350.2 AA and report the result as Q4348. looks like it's 9.5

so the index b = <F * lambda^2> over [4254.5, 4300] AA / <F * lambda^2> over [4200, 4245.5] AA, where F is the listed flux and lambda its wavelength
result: 1.01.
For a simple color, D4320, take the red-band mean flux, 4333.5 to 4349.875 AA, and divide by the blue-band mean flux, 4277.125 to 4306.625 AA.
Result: 1.32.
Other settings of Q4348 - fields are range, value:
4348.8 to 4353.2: 8.98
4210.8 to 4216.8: 8.01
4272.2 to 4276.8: 7.45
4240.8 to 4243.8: 8.23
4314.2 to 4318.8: 8.98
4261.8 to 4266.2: 8.42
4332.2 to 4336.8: 9.73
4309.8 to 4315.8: 7.47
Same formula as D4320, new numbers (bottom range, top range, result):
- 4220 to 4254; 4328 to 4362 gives 1.14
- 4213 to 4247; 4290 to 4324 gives 0.92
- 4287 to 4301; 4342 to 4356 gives 1.31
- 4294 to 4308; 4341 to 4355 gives 1.50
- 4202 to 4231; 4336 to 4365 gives 1.20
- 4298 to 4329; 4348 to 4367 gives 1.21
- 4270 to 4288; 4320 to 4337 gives 1.19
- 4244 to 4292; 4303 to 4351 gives 1.04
